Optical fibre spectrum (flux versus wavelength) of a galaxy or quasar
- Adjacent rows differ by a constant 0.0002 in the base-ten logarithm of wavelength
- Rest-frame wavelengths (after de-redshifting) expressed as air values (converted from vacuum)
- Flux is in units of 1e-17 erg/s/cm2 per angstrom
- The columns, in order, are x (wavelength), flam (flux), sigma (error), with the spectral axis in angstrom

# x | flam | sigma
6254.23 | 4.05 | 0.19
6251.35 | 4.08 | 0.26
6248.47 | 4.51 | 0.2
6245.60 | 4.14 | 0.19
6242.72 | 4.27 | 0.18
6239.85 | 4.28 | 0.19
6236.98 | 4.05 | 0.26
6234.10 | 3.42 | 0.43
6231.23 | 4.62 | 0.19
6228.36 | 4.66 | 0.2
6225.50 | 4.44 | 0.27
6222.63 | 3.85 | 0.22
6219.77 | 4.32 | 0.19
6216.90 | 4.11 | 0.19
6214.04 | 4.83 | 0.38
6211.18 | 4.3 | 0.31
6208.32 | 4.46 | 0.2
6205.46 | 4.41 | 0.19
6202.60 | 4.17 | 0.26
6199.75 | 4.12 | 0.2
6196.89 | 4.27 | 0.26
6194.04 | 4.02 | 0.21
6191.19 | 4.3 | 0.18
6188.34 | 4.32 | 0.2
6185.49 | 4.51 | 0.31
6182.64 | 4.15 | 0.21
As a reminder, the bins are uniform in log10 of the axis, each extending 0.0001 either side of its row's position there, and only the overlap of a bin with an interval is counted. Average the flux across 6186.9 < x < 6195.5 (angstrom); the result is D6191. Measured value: 4.22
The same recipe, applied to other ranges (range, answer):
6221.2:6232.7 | 4.39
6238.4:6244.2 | 4.28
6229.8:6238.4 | 4.03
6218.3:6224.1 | 4.08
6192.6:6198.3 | 4.15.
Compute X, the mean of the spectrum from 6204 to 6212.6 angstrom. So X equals 4.39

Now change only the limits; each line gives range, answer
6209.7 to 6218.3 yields 4.42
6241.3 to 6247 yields 4.2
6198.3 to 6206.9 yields 4.23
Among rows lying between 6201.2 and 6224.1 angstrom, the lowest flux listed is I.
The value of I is 3.85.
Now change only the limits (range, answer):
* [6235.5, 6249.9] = 4.05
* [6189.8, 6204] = 4.02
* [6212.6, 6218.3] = 4.11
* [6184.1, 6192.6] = 4.3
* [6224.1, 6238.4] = 3.42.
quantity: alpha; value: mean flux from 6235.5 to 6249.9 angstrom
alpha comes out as 4.25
